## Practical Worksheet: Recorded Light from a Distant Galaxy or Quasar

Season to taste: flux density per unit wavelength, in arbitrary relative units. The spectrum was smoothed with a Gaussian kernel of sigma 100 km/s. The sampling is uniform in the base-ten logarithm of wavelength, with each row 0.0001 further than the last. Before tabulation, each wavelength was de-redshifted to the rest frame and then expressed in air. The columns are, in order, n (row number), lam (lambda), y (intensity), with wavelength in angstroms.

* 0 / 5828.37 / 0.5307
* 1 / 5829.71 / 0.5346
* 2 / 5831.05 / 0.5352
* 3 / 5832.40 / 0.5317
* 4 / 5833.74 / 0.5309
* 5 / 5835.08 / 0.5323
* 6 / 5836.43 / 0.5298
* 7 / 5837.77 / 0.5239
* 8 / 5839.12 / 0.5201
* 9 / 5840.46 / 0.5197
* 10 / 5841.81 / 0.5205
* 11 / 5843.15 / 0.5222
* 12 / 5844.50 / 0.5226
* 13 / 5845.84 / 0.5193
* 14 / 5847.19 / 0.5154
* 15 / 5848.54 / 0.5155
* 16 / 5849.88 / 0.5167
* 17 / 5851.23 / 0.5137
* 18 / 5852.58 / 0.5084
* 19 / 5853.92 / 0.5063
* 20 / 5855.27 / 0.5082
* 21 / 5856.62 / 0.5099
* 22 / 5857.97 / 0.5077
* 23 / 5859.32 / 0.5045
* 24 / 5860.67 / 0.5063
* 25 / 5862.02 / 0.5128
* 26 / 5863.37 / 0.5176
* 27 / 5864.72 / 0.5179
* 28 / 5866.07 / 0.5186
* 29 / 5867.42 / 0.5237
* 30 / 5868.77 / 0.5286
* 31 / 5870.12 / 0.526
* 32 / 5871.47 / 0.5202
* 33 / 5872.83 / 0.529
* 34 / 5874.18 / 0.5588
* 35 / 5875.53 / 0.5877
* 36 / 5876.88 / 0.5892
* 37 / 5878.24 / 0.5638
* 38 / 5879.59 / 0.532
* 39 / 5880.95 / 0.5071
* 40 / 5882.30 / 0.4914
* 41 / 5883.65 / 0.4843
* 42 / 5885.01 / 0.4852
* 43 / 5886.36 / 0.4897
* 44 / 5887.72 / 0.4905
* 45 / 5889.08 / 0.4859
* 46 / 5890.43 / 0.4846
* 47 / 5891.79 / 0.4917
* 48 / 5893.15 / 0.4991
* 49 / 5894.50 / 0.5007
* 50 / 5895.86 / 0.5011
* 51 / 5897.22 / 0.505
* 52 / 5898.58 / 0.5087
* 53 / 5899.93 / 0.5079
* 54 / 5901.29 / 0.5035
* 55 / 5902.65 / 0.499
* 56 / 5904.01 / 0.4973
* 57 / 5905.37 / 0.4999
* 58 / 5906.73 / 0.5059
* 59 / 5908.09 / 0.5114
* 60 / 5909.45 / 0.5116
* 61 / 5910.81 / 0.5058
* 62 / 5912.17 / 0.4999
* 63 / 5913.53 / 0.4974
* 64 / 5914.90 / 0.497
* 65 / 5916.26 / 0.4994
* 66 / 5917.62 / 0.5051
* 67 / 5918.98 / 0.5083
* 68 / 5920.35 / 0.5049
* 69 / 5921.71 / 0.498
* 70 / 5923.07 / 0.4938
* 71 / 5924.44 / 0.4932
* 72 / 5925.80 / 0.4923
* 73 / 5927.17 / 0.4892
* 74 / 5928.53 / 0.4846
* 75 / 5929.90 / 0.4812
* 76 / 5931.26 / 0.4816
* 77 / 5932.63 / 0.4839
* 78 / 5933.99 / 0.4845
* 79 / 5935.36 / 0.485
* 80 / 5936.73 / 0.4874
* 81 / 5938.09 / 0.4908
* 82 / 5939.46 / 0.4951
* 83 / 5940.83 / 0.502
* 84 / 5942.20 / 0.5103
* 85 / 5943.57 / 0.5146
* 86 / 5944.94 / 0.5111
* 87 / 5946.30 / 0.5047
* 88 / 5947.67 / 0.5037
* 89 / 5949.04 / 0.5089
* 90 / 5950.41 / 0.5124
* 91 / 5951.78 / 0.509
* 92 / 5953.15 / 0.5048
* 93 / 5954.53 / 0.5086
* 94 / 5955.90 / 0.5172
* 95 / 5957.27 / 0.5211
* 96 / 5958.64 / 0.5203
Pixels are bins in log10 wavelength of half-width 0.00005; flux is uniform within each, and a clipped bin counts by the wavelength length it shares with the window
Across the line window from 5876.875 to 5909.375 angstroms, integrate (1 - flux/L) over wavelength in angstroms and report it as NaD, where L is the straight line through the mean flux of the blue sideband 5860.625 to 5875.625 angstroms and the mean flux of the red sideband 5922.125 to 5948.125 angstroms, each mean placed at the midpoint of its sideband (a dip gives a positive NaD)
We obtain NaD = 0.71 angstroms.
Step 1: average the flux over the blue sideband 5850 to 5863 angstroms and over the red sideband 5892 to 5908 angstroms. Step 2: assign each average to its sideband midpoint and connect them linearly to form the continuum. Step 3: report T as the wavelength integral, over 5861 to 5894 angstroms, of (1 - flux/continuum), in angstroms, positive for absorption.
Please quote -0.8 angstroms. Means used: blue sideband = 0.509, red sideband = 0.503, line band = 0.518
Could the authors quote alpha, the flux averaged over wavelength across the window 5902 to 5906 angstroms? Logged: 0.499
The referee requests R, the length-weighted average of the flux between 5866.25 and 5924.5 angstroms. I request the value 0.51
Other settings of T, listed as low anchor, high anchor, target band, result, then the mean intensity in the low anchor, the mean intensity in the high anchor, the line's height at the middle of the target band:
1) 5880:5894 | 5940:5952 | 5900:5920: -0.19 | 0.492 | 0.508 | 0.498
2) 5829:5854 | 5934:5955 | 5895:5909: 0.18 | 0.523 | 0.502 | 0.511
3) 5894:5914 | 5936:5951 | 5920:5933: 0.35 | 0.504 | 0.504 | 0.504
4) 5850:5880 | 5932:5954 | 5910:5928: 0.35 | 0.527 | 0.501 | 0.509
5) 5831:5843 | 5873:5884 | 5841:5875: 0.98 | 0.526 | 0.541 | 0.534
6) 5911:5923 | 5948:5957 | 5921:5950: 0.61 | 0.501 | 0.51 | 0.506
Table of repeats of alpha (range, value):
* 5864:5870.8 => 0.523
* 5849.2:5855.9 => 0.511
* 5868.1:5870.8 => 0.528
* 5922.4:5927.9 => 0.492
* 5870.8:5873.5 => 0.523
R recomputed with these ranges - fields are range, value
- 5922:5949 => 0.495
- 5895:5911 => 0.505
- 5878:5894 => 0.499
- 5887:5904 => 0.498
